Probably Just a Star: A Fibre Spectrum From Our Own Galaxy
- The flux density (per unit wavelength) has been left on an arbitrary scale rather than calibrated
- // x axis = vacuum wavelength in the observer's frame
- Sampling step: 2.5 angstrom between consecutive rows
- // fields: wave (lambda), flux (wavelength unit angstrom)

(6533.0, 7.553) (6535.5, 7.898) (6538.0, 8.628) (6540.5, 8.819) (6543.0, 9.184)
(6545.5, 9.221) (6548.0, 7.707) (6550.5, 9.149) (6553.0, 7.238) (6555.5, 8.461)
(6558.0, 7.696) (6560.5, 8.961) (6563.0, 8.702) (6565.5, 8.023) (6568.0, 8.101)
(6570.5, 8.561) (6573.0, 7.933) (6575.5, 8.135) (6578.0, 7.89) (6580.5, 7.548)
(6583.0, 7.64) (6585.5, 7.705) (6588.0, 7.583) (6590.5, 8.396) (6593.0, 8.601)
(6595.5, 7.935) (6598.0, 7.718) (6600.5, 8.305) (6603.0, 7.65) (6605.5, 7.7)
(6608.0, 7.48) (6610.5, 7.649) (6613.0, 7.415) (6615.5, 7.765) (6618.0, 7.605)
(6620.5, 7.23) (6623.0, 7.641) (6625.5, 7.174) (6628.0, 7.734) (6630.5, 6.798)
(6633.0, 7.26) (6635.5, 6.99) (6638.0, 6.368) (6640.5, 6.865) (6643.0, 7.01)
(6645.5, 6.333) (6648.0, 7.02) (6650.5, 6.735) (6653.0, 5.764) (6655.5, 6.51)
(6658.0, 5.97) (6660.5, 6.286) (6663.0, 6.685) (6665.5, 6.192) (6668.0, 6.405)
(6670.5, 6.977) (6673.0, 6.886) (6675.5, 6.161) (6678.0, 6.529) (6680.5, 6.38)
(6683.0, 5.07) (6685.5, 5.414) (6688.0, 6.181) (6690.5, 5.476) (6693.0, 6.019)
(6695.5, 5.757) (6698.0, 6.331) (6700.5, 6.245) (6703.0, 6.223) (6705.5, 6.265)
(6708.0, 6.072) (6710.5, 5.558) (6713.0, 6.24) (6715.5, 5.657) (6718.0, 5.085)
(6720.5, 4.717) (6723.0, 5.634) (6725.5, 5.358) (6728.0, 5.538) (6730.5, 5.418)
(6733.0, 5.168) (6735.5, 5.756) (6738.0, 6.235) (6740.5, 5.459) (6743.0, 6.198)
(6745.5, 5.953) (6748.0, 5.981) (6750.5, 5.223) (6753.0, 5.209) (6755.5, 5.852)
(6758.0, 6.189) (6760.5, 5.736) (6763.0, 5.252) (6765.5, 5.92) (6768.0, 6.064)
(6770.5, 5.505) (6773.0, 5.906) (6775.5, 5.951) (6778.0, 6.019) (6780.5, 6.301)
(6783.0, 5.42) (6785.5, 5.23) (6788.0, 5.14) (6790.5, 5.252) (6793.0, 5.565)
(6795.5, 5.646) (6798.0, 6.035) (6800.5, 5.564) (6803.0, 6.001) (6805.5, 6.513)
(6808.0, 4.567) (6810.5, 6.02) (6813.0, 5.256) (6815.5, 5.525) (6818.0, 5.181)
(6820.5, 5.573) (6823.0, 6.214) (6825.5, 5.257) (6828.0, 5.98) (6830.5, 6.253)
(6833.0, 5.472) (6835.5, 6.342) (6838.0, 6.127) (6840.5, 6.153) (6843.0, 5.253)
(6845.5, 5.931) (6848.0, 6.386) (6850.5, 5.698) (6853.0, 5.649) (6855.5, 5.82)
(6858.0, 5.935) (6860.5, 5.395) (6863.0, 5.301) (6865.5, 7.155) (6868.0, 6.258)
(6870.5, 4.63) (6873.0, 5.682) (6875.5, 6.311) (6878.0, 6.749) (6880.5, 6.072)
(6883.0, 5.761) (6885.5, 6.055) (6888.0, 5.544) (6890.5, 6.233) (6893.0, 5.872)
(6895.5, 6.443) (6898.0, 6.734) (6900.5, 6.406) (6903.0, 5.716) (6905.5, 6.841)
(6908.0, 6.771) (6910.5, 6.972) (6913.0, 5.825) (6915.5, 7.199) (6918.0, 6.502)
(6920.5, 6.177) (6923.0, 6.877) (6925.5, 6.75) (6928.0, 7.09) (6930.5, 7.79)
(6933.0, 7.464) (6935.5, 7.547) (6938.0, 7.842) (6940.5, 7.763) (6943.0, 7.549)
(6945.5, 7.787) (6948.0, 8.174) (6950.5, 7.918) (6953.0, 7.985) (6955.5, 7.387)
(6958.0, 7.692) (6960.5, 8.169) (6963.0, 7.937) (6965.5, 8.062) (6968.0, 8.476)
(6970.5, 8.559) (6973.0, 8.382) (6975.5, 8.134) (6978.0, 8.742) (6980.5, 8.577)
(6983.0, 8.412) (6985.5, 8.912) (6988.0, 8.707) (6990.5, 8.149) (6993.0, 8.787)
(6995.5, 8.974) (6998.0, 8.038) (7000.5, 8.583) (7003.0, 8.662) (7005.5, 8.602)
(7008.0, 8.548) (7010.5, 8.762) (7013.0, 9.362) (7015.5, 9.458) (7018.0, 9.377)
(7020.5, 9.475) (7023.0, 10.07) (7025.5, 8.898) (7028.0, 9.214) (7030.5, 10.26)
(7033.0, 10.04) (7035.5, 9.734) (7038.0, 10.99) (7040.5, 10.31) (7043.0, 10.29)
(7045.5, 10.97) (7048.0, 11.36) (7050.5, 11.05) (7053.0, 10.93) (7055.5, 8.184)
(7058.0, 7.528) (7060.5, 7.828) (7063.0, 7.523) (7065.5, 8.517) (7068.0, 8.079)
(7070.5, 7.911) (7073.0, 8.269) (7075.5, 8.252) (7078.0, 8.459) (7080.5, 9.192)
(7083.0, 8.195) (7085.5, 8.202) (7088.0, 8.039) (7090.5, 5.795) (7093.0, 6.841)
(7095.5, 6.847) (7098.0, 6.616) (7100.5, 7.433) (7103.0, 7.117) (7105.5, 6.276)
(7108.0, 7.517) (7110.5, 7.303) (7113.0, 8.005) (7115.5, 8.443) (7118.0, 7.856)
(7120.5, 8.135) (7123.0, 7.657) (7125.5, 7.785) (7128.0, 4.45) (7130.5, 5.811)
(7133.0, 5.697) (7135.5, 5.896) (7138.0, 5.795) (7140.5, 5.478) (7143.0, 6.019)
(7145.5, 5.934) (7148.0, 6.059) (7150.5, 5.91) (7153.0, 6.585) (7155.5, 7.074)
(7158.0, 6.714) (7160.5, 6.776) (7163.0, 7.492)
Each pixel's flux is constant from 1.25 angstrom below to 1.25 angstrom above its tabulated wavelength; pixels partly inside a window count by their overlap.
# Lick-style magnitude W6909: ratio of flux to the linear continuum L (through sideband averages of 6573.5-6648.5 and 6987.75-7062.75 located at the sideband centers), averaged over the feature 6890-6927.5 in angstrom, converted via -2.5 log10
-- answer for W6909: 0.33 mag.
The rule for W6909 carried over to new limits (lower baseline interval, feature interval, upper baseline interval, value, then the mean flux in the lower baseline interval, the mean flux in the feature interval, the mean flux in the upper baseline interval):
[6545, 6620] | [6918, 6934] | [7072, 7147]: 0.07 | 8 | 6.98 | 7.1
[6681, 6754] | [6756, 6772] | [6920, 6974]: 0.06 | 5.71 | 5.78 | 7.72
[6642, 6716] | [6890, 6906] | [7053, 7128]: 0.12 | 6.21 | 6.3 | 7.72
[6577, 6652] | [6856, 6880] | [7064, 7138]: 0.24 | 7.45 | 5.94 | 7.37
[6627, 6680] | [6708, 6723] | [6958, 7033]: 0.26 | 6.63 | 5.52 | 8.77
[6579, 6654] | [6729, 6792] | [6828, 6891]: 0.15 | 7.39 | 5.69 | 5.92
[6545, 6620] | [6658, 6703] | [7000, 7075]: 0.32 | 8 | 6.17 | 9.29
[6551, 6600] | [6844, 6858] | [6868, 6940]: 0.15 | 8.06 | 5.89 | 6.5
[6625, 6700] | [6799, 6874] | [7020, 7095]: 0.29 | 6.43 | 5.77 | 8.99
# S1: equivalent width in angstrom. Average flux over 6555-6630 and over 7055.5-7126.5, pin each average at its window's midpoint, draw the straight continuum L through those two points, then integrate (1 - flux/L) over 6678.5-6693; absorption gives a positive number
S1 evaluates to 3.8 angstrom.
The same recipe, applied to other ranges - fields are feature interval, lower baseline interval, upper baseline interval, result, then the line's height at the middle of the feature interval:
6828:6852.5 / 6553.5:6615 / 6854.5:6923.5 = 2.0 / 6.47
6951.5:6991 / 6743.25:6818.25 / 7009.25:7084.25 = 0.0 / 8.26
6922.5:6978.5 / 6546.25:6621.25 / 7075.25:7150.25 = -4.1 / 7.3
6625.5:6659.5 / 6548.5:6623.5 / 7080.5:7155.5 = 4.8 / 7.83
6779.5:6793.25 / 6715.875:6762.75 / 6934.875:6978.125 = 1.4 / 6.11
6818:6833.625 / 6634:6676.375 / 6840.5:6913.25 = 1.0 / 6.17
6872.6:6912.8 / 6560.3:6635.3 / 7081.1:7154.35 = 5.5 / 7.25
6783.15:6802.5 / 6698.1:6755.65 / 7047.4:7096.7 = 2.2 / 6.2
